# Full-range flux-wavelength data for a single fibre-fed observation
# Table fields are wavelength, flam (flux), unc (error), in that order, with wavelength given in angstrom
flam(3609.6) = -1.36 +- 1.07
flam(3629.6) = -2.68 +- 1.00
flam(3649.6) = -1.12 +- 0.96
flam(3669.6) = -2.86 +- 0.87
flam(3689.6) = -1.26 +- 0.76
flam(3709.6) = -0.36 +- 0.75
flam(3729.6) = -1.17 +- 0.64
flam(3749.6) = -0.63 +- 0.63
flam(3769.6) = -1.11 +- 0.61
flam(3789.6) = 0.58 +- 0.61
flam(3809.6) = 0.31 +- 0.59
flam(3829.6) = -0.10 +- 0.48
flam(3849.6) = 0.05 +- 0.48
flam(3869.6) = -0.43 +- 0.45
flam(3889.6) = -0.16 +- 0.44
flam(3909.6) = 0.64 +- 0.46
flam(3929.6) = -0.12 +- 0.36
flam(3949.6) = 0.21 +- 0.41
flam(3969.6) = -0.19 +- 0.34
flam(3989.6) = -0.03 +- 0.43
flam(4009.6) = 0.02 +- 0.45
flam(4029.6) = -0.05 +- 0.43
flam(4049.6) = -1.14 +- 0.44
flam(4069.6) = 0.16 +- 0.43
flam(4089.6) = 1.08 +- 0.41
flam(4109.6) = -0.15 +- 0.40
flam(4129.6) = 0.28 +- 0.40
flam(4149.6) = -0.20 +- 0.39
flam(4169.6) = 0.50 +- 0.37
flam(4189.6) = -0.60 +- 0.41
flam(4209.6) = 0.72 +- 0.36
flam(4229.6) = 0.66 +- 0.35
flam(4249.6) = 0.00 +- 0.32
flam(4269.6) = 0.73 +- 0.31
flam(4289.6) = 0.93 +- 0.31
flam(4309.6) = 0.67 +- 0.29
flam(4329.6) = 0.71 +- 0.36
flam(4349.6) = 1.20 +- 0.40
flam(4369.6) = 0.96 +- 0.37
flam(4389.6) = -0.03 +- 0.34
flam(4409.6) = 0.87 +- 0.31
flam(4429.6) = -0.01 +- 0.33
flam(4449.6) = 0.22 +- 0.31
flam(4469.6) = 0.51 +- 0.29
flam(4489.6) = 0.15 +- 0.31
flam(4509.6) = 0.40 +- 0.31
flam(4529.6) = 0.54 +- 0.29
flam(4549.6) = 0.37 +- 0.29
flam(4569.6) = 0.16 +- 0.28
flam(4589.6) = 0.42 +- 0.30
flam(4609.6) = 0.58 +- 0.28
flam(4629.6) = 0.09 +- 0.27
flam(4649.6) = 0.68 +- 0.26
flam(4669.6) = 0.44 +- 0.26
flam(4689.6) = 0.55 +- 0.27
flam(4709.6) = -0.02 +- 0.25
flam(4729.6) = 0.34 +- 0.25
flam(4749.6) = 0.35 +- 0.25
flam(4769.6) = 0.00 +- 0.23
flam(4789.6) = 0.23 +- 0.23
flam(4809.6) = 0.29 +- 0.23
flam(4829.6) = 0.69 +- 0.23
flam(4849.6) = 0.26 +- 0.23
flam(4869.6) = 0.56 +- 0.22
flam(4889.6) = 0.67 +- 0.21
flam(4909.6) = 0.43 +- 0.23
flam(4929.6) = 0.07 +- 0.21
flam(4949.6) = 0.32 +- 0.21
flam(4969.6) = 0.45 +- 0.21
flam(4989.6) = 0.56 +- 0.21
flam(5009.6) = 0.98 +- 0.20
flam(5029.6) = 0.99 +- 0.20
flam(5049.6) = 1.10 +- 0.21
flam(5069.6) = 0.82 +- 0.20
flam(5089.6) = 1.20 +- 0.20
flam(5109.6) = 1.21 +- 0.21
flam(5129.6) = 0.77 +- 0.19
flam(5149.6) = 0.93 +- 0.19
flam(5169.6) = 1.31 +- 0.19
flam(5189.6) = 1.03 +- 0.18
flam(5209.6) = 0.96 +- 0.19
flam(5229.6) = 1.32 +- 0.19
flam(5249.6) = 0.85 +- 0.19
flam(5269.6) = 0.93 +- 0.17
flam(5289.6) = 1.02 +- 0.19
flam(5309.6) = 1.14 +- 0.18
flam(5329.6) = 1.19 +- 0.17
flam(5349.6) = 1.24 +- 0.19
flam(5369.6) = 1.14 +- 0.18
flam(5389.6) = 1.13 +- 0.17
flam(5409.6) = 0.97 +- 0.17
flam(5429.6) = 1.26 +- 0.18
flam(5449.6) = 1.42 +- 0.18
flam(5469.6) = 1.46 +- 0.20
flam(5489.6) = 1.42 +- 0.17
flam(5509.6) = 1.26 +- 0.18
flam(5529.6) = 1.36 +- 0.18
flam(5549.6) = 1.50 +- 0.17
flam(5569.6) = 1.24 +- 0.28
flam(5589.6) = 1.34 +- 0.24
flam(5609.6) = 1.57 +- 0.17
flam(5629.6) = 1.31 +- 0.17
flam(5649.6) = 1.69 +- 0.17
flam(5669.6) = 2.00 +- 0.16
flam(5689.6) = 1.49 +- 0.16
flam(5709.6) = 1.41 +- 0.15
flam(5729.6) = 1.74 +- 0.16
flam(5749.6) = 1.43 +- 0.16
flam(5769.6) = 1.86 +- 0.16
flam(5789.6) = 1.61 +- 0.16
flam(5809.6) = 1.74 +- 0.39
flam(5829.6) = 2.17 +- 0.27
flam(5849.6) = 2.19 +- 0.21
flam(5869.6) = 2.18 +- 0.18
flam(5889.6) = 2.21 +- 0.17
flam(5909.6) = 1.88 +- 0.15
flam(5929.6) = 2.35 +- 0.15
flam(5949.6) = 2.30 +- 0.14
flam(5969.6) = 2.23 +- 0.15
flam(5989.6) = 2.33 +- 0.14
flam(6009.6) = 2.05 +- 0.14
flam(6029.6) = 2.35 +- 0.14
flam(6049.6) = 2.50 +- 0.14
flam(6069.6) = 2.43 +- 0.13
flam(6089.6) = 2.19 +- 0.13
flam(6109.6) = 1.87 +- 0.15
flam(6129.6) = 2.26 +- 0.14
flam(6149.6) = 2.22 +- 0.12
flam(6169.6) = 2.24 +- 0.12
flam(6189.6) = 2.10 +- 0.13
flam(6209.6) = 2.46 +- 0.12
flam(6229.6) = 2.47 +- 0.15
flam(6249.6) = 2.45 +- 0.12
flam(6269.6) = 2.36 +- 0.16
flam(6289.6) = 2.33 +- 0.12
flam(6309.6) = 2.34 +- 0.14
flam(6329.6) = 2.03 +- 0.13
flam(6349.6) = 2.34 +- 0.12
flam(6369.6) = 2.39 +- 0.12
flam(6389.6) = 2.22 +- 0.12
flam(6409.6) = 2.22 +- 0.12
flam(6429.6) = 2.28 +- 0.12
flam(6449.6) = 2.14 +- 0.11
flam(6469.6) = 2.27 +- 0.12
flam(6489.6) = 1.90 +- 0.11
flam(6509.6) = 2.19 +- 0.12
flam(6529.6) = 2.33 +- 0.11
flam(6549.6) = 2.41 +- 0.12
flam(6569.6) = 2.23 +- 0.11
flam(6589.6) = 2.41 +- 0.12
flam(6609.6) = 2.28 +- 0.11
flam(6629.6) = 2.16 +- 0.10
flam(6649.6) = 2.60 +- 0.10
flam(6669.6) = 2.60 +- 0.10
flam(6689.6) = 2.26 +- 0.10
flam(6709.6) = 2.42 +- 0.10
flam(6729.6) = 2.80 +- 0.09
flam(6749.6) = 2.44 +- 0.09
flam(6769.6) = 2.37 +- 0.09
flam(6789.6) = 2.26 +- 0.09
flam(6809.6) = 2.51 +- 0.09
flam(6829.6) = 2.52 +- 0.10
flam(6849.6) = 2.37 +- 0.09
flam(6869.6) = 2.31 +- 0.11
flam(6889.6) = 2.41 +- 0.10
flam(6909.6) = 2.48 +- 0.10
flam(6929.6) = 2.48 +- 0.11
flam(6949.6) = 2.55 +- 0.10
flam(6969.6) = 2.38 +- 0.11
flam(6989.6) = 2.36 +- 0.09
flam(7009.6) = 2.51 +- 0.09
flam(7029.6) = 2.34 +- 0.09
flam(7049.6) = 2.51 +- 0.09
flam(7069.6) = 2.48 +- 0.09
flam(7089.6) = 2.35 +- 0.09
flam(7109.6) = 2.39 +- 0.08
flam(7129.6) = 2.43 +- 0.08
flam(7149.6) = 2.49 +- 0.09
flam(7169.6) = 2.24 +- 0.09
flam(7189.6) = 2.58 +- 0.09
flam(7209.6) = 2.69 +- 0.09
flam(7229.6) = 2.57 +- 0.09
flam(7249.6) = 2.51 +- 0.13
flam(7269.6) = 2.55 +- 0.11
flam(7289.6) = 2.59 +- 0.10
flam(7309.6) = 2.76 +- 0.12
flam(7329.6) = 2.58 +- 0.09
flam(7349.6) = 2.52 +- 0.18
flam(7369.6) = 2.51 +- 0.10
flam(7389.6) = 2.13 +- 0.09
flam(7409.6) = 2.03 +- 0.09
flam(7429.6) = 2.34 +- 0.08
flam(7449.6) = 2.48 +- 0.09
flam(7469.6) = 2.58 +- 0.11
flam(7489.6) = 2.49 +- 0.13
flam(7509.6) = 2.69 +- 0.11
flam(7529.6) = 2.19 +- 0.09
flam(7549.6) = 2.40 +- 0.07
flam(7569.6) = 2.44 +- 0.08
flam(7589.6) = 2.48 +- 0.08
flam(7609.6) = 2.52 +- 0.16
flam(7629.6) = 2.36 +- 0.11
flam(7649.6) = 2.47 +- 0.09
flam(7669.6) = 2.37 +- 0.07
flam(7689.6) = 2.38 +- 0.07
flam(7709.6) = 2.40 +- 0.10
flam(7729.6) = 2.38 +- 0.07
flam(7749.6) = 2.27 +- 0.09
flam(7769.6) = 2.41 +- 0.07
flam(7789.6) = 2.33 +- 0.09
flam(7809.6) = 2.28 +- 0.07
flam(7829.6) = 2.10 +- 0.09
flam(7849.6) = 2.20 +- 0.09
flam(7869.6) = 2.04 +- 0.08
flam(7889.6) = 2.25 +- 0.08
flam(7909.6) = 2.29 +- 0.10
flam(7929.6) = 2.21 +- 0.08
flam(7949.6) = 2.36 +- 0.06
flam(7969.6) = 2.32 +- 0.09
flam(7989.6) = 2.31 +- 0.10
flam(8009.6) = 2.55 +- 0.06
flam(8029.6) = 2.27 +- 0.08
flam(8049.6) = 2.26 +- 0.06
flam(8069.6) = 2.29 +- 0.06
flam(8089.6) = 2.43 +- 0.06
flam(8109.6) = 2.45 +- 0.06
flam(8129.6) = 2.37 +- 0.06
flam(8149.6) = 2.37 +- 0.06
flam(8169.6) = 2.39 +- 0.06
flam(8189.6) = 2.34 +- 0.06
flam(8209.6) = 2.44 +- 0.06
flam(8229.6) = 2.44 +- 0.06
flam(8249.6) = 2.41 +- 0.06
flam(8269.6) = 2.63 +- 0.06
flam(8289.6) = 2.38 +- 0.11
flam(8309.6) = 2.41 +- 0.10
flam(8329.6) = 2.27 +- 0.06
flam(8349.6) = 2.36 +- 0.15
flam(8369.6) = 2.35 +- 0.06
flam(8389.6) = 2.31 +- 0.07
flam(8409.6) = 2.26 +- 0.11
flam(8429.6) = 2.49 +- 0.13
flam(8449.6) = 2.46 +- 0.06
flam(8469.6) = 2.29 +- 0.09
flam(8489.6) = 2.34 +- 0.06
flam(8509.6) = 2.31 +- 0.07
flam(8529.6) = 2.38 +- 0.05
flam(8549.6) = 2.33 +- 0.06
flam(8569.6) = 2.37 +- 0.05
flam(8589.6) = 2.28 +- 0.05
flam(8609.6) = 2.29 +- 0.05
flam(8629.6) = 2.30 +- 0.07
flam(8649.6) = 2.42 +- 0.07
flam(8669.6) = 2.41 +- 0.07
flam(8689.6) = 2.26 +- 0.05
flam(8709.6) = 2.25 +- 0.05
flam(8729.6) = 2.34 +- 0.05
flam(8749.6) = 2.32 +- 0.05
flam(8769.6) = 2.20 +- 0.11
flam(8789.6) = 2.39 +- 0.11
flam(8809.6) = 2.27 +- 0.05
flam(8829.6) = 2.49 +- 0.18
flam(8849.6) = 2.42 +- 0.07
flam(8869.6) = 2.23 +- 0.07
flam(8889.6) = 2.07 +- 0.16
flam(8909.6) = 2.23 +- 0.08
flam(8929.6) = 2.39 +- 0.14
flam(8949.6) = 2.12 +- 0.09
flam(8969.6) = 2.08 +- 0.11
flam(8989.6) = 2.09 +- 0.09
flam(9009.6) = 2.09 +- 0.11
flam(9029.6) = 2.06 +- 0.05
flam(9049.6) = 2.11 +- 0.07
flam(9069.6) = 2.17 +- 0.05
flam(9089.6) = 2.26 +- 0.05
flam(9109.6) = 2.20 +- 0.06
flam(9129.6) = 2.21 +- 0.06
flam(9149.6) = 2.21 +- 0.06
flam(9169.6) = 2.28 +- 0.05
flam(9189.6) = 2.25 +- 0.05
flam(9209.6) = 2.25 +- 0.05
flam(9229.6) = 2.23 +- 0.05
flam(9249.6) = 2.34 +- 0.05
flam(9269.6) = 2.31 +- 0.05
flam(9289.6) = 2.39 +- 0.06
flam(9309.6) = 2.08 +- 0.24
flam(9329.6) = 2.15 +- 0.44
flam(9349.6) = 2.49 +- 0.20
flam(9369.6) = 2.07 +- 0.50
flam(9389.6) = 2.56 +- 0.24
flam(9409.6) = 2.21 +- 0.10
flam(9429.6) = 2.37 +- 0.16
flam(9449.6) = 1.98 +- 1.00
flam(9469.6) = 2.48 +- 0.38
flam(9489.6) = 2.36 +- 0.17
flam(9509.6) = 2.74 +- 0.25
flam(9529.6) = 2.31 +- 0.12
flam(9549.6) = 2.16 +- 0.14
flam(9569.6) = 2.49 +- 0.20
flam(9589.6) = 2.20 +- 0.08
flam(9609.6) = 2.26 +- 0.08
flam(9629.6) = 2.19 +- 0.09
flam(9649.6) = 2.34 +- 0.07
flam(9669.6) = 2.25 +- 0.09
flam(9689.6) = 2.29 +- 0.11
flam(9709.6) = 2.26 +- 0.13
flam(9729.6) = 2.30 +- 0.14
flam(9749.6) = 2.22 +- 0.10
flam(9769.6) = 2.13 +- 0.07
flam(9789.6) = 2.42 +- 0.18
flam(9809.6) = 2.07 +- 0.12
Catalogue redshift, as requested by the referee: 0.255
